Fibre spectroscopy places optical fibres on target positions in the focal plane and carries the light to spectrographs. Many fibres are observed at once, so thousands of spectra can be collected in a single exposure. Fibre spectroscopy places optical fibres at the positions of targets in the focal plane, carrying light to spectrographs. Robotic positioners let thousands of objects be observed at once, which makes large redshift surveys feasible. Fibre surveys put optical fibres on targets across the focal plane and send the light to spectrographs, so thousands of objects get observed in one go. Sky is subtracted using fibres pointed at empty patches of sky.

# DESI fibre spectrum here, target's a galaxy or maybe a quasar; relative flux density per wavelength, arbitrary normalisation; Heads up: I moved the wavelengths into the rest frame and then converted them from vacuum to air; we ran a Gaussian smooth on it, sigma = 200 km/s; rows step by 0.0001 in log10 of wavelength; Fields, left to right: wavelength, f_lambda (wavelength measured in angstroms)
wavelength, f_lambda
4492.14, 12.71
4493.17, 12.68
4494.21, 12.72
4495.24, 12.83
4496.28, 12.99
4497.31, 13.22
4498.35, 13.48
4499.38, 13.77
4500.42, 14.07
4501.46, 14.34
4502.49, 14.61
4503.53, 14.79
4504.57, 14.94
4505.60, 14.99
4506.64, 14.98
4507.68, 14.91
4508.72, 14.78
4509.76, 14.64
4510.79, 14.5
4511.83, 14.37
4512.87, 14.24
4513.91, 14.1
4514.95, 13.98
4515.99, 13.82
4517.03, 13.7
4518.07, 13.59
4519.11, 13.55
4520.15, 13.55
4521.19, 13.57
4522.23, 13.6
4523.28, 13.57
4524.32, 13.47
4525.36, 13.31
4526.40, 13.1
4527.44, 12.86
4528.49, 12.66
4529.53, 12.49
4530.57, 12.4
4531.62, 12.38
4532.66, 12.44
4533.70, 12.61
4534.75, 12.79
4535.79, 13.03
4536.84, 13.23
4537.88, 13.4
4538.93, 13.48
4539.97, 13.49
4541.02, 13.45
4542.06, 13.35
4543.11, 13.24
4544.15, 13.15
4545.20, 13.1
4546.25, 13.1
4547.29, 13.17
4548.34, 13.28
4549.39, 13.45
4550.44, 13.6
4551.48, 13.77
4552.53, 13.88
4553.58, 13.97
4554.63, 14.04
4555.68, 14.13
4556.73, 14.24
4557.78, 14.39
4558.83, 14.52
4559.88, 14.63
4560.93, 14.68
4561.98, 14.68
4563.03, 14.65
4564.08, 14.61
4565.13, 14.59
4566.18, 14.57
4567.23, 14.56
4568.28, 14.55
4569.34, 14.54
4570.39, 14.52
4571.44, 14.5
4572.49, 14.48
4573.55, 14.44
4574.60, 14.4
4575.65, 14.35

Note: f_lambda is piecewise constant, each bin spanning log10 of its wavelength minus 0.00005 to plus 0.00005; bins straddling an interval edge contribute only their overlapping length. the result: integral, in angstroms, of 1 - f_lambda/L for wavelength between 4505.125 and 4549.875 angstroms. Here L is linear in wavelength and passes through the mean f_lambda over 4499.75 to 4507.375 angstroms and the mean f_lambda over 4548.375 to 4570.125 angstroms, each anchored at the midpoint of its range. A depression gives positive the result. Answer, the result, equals 3.1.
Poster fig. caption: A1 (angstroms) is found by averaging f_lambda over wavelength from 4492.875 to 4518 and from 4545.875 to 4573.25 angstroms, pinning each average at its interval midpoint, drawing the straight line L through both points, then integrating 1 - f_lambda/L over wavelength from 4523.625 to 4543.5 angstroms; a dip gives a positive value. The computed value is 1.6 angstroms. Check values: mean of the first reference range 14.1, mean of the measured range 13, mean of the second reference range 14.2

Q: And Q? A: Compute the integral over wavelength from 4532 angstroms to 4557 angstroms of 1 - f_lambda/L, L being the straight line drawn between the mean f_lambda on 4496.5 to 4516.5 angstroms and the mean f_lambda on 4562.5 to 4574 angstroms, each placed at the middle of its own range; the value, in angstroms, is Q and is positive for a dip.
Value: 1.9 angstroms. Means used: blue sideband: 14.3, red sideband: 14.5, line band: 13.4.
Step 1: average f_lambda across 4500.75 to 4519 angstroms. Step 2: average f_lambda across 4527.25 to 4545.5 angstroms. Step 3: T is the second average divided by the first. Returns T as 0.90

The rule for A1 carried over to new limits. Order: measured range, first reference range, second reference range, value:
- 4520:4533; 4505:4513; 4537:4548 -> 0.9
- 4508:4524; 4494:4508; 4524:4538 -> -0.6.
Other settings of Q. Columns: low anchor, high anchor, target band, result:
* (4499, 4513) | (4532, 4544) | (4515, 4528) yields 0.4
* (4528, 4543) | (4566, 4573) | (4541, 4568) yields -0.2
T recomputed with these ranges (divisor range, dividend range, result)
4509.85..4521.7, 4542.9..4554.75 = 0.97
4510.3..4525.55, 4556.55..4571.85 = 1.06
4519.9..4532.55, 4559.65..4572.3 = 1.12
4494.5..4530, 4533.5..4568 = 1.00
